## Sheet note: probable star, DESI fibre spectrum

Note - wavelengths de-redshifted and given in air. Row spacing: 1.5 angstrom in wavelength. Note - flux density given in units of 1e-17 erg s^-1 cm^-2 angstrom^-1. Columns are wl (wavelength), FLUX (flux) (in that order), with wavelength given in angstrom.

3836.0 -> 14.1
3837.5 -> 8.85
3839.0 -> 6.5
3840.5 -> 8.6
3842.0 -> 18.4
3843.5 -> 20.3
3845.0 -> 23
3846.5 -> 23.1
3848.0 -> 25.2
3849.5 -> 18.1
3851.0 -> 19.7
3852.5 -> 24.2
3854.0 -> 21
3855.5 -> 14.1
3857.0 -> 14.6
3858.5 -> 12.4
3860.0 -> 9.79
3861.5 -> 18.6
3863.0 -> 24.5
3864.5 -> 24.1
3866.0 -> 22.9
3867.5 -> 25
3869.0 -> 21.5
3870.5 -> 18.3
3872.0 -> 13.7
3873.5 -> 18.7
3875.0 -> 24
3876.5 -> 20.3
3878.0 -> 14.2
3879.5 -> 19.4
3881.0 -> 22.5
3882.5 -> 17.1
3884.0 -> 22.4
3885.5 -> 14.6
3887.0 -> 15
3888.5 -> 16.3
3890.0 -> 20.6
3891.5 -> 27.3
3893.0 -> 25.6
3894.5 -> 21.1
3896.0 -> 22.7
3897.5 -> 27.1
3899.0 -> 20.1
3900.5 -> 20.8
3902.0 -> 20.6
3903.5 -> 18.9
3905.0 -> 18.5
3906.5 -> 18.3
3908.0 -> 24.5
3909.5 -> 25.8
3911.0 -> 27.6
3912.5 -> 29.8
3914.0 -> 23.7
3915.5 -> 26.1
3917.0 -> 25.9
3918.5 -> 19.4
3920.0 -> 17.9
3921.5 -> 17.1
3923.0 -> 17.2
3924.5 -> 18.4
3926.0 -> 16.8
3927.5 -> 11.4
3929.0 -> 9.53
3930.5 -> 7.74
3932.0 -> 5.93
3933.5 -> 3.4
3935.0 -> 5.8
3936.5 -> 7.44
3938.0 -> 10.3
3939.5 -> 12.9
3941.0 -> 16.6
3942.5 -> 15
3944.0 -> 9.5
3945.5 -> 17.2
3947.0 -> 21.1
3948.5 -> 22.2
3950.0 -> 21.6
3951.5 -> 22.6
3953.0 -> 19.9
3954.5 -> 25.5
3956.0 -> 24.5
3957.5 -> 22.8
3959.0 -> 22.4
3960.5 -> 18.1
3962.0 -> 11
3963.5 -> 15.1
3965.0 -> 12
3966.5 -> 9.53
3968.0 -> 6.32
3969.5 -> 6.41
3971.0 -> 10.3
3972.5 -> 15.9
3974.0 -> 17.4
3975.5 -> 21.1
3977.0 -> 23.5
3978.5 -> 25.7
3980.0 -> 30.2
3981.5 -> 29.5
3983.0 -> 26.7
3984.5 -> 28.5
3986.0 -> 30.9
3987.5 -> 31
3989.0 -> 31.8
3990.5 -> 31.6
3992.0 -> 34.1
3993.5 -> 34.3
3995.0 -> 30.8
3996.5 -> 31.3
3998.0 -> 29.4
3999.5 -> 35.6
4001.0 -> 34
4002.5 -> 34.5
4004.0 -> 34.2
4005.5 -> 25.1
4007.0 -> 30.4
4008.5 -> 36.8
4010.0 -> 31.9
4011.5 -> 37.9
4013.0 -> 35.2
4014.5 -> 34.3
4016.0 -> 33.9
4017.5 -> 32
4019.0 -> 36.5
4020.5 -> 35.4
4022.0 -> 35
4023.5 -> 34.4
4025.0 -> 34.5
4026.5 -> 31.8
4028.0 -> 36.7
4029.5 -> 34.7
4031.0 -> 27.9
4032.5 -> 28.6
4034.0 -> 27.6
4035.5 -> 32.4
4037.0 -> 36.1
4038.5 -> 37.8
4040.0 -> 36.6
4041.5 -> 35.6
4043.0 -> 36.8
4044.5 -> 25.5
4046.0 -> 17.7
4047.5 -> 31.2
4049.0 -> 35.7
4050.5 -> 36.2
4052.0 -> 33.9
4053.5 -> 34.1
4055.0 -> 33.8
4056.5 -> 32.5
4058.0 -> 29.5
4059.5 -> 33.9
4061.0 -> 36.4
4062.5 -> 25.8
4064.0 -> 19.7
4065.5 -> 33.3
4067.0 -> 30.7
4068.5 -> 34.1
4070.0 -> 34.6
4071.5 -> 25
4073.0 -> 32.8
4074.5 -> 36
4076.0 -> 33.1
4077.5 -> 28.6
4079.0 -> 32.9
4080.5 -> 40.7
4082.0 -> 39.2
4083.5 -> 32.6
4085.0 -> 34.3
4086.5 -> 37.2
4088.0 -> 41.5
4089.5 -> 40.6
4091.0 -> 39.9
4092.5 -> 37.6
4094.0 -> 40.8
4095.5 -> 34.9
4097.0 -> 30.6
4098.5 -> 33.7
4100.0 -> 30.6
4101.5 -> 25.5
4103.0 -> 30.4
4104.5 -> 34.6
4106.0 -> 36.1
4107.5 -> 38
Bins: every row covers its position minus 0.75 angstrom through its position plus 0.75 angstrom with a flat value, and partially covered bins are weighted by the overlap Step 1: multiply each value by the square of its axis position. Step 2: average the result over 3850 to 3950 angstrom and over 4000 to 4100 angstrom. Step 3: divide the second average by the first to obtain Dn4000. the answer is 2.0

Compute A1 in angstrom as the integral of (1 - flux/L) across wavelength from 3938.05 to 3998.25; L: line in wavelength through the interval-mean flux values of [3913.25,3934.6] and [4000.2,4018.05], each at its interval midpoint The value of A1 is 8.8 angstrom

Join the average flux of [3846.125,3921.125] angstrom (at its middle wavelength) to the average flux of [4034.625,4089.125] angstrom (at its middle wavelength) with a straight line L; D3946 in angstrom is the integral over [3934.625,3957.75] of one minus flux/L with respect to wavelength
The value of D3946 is 7.3 angstrom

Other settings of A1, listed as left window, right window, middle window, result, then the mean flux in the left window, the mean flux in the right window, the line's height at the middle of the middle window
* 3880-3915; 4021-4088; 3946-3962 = 2.6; 21.8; 32.8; 25.7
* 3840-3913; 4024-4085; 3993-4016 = -3.2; 20.3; 32.4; 29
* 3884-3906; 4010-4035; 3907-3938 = 8.2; 20.7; 33.5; 23.4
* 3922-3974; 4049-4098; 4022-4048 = -4.0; 14.5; 34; 28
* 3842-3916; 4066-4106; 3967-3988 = 4.6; 20.7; 34.4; 27.2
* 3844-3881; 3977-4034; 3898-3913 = 0.7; 19.7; 32.2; 23.4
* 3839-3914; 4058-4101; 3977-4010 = -3.5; 20.2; 33.8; 28.1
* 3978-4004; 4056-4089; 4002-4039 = -1.7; 31.3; 33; 31.9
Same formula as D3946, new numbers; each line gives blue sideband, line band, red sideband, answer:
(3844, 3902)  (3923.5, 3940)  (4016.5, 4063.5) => 9.7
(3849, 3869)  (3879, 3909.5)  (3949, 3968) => -3.1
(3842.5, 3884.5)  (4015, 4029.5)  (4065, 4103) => -2.0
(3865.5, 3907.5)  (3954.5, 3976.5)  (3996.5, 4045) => 9.7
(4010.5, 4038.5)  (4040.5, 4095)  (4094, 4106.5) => -0.8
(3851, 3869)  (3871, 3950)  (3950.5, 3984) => 3.9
